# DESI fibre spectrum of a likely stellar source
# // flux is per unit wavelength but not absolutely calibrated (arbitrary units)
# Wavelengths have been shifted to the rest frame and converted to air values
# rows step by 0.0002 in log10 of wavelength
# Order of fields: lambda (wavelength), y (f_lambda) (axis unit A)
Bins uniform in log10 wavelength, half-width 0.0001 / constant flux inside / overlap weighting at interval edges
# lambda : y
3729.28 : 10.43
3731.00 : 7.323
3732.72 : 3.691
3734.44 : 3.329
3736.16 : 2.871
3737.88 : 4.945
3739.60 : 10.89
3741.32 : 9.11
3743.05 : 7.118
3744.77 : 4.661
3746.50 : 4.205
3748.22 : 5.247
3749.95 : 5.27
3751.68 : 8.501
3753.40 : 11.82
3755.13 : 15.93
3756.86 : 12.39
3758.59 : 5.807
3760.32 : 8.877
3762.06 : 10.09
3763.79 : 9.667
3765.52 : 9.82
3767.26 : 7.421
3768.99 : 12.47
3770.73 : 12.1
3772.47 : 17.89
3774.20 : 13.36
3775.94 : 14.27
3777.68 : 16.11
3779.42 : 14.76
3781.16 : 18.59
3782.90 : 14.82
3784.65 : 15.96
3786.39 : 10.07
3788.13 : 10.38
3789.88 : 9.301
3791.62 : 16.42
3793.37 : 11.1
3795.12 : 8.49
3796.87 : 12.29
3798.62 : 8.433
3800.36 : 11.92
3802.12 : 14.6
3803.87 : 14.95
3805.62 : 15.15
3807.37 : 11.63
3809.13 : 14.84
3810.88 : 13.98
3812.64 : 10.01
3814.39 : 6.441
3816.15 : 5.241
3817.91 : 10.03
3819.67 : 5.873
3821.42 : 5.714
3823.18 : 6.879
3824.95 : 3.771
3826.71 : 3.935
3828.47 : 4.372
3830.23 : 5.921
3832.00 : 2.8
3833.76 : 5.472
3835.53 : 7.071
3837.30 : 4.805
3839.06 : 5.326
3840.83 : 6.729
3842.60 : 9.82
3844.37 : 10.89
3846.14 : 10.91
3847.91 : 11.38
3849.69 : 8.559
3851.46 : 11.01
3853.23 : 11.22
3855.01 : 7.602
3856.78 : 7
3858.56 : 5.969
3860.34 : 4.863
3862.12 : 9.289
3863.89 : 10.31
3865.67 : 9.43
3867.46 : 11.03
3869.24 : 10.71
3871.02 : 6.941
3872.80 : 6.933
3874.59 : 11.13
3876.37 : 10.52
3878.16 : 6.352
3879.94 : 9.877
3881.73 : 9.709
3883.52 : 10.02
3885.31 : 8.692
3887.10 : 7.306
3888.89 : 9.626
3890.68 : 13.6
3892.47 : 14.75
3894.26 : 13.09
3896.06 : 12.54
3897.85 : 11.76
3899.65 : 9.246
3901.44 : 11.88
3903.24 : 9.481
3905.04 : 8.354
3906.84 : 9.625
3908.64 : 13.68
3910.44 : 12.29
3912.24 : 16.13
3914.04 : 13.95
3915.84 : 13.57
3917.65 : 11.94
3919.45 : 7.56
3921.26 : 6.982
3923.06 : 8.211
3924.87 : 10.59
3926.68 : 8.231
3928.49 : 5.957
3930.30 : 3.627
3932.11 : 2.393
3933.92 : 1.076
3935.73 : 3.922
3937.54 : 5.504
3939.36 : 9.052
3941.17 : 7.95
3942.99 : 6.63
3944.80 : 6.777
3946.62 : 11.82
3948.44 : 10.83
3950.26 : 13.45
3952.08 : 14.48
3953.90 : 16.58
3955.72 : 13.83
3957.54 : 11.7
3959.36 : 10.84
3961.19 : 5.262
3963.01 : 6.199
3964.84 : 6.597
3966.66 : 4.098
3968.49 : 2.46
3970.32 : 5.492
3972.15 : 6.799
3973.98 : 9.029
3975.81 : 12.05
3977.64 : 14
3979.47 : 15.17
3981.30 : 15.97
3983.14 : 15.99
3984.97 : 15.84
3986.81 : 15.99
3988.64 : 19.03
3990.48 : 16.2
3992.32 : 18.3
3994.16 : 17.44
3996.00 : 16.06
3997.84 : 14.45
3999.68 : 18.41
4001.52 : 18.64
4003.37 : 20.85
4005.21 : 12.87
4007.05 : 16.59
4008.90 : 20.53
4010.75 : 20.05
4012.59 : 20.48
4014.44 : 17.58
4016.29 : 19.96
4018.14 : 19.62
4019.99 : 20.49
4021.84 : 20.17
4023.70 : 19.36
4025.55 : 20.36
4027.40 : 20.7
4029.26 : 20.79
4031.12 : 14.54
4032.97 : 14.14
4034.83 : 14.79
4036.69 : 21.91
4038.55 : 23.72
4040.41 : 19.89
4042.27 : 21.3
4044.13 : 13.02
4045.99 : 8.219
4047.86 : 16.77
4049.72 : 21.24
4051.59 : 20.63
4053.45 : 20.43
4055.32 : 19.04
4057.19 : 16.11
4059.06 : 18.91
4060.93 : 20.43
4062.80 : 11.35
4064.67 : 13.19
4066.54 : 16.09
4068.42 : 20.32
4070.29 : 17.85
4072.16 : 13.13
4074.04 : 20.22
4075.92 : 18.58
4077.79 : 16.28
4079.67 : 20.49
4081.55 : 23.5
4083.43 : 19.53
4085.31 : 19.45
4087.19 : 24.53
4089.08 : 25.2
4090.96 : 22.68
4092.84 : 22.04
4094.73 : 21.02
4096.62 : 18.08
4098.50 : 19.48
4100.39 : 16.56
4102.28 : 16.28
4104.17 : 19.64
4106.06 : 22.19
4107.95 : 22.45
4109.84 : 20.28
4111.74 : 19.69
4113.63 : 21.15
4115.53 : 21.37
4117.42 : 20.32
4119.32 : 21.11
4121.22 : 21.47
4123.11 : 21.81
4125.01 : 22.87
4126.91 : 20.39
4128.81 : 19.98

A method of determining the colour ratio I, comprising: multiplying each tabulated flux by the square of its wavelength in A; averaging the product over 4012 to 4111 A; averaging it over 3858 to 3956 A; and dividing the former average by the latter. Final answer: 2.13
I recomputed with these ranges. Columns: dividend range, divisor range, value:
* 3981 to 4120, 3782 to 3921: 2.11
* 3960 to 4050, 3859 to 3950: 1.78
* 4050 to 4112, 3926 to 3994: 2.03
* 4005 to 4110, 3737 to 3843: 2.22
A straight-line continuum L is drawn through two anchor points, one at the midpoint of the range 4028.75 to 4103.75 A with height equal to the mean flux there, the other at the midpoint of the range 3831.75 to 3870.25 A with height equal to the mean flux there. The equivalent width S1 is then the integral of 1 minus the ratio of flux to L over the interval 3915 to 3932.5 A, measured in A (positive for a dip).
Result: 5.5 A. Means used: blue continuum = 8.37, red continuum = 18.5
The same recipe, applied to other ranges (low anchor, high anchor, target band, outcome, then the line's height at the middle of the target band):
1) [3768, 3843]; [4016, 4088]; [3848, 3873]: 6.91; 12.1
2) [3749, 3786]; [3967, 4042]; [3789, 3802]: 1.37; 12.7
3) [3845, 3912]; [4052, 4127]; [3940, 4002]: 9.57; 14.2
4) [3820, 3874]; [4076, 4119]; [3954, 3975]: 8.82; 13.6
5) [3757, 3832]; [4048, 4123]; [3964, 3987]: 8.06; 16.2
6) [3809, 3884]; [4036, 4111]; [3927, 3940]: 8.16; 12.3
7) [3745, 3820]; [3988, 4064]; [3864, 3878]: 4.45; 13.8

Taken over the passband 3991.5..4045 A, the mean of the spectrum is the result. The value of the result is 18.5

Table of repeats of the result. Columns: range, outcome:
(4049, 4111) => 19.3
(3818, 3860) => 7.12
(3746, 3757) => 9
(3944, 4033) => 14.7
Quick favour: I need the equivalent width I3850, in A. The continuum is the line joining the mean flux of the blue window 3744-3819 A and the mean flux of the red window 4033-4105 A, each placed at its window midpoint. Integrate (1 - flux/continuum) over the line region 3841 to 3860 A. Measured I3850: 5.6 A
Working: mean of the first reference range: 11.3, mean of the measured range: 9.2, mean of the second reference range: 18.7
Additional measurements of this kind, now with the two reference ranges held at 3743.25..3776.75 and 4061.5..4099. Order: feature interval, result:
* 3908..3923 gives 2.7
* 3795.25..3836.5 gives 9.7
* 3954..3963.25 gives 3.1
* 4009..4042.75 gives -3.5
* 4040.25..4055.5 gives 0.5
